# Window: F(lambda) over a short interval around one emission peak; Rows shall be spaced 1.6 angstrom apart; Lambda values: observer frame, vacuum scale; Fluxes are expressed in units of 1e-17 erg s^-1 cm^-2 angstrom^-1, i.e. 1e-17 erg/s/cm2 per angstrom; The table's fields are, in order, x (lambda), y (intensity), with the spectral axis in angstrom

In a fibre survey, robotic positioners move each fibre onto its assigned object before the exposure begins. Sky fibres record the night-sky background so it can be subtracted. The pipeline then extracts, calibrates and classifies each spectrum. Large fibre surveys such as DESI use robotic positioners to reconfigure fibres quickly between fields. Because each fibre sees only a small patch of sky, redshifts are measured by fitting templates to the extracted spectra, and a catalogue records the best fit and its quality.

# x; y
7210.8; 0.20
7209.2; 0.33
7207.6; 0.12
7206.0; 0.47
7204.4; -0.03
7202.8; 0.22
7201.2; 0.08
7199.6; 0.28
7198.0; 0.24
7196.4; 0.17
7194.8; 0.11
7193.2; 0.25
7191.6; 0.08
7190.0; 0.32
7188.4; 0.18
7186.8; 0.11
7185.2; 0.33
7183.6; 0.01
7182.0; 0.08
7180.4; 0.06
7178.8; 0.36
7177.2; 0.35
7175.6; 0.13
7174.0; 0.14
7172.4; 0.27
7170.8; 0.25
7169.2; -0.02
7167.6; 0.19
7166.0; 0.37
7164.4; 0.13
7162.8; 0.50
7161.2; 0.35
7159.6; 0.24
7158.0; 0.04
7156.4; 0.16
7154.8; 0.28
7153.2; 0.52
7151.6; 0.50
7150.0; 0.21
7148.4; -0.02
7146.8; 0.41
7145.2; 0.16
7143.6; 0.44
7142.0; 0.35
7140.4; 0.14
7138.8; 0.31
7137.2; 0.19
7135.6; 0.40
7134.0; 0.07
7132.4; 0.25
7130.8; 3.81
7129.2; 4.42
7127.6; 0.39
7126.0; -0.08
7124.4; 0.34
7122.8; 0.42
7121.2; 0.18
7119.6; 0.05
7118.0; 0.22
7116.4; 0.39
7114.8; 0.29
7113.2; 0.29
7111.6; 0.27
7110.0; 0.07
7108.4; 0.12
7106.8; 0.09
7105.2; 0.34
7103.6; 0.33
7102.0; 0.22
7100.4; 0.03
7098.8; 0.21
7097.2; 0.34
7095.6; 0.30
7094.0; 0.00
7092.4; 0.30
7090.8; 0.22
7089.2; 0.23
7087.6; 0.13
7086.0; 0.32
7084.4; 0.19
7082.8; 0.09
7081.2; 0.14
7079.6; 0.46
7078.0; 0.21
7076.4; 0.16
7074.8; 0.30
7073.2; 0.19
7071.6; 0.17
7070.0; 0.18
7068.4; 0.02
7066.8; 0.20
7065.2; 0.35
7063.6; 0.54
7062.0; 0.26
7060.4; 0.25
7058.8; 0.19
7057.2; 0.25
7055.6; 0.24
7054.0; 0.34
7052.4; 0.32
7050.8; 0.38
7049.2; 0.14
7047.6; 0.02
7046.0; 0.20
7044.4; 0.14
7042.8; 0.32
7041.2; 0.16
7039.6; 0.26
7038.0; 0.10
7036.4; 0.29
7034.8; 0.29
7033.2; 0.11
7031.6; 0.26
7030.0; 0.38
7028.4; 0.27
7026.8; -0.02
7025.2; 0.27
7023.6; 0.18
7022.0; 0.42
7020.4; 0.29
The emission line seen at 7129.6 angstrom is H-alpha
